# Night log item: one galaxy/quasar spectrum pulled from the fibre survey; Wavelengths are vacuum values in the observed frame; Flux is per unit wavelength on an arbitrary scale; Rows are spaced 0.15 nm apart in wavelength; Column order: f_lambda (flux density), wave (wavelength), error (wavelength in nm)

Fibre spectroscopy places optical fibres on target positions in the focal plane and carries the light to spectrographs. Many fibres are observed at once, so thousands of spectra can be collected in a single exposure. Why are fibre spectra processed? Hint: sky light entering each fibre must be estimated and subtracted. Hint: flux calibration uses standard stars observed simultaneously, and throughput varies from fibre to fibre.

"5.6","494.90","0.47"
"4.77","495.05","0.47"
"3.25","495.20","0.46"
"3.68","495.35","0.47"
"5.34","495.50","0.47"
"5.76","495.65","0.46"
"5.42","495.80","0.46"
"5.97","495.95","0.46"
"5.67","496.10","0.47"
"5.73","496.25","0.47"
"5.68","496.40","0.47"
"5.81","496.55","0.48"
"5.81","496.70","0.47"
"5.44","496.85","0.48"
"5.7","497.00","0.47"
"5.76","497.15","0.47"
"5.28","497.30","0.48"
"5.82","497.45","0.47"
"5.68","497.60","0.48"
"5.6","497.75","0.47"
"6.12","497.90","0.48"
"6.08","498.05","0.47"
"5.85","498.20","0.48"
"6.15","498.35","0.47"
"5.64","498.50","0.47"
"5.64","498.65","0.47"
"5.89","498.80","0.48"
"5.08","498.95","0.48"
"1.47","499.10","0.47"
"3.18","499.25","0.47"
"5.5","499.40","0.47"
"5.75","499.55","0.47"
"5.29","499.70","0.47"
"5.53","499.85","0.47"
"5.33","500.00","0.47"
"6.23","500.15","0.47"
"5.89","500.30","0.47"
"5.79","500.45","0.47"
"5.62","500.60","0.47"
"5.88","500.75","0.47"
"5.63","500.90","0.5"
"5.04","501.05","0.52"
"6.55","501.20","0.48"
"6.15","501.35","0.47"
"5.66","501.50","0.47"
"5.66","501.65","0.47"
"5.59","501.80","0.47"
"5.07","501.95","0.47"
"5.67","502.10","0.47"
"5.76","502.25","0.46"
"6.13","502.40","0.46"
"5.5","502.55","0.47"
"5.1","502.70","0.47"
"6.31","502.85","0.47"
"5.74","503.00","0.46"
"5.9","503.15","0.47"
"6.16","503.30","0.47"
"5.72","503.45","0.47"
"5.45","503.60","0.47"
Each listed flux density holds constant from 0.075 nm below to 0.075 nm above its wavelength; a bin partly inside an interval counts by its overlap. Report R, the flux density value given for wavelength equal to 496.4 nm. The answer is 5.68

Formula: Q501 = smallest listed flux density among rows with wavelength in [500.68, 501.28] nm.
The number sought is 5.04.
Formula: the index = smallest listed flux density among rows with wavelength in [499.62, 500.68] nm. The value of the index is 5.29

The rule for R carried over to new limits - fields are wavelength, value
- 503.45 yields 5.72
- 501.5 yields 5.66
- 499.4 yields 5.5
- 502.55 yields 5.5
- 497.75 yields 5.6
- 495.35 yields 3.68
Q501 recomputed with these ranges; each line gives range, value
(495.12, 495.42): 3.25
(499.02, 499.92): 1.47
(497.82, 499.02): 5.08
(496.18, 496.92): 5.44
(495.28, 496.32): 3.68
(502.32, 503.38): 5.1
